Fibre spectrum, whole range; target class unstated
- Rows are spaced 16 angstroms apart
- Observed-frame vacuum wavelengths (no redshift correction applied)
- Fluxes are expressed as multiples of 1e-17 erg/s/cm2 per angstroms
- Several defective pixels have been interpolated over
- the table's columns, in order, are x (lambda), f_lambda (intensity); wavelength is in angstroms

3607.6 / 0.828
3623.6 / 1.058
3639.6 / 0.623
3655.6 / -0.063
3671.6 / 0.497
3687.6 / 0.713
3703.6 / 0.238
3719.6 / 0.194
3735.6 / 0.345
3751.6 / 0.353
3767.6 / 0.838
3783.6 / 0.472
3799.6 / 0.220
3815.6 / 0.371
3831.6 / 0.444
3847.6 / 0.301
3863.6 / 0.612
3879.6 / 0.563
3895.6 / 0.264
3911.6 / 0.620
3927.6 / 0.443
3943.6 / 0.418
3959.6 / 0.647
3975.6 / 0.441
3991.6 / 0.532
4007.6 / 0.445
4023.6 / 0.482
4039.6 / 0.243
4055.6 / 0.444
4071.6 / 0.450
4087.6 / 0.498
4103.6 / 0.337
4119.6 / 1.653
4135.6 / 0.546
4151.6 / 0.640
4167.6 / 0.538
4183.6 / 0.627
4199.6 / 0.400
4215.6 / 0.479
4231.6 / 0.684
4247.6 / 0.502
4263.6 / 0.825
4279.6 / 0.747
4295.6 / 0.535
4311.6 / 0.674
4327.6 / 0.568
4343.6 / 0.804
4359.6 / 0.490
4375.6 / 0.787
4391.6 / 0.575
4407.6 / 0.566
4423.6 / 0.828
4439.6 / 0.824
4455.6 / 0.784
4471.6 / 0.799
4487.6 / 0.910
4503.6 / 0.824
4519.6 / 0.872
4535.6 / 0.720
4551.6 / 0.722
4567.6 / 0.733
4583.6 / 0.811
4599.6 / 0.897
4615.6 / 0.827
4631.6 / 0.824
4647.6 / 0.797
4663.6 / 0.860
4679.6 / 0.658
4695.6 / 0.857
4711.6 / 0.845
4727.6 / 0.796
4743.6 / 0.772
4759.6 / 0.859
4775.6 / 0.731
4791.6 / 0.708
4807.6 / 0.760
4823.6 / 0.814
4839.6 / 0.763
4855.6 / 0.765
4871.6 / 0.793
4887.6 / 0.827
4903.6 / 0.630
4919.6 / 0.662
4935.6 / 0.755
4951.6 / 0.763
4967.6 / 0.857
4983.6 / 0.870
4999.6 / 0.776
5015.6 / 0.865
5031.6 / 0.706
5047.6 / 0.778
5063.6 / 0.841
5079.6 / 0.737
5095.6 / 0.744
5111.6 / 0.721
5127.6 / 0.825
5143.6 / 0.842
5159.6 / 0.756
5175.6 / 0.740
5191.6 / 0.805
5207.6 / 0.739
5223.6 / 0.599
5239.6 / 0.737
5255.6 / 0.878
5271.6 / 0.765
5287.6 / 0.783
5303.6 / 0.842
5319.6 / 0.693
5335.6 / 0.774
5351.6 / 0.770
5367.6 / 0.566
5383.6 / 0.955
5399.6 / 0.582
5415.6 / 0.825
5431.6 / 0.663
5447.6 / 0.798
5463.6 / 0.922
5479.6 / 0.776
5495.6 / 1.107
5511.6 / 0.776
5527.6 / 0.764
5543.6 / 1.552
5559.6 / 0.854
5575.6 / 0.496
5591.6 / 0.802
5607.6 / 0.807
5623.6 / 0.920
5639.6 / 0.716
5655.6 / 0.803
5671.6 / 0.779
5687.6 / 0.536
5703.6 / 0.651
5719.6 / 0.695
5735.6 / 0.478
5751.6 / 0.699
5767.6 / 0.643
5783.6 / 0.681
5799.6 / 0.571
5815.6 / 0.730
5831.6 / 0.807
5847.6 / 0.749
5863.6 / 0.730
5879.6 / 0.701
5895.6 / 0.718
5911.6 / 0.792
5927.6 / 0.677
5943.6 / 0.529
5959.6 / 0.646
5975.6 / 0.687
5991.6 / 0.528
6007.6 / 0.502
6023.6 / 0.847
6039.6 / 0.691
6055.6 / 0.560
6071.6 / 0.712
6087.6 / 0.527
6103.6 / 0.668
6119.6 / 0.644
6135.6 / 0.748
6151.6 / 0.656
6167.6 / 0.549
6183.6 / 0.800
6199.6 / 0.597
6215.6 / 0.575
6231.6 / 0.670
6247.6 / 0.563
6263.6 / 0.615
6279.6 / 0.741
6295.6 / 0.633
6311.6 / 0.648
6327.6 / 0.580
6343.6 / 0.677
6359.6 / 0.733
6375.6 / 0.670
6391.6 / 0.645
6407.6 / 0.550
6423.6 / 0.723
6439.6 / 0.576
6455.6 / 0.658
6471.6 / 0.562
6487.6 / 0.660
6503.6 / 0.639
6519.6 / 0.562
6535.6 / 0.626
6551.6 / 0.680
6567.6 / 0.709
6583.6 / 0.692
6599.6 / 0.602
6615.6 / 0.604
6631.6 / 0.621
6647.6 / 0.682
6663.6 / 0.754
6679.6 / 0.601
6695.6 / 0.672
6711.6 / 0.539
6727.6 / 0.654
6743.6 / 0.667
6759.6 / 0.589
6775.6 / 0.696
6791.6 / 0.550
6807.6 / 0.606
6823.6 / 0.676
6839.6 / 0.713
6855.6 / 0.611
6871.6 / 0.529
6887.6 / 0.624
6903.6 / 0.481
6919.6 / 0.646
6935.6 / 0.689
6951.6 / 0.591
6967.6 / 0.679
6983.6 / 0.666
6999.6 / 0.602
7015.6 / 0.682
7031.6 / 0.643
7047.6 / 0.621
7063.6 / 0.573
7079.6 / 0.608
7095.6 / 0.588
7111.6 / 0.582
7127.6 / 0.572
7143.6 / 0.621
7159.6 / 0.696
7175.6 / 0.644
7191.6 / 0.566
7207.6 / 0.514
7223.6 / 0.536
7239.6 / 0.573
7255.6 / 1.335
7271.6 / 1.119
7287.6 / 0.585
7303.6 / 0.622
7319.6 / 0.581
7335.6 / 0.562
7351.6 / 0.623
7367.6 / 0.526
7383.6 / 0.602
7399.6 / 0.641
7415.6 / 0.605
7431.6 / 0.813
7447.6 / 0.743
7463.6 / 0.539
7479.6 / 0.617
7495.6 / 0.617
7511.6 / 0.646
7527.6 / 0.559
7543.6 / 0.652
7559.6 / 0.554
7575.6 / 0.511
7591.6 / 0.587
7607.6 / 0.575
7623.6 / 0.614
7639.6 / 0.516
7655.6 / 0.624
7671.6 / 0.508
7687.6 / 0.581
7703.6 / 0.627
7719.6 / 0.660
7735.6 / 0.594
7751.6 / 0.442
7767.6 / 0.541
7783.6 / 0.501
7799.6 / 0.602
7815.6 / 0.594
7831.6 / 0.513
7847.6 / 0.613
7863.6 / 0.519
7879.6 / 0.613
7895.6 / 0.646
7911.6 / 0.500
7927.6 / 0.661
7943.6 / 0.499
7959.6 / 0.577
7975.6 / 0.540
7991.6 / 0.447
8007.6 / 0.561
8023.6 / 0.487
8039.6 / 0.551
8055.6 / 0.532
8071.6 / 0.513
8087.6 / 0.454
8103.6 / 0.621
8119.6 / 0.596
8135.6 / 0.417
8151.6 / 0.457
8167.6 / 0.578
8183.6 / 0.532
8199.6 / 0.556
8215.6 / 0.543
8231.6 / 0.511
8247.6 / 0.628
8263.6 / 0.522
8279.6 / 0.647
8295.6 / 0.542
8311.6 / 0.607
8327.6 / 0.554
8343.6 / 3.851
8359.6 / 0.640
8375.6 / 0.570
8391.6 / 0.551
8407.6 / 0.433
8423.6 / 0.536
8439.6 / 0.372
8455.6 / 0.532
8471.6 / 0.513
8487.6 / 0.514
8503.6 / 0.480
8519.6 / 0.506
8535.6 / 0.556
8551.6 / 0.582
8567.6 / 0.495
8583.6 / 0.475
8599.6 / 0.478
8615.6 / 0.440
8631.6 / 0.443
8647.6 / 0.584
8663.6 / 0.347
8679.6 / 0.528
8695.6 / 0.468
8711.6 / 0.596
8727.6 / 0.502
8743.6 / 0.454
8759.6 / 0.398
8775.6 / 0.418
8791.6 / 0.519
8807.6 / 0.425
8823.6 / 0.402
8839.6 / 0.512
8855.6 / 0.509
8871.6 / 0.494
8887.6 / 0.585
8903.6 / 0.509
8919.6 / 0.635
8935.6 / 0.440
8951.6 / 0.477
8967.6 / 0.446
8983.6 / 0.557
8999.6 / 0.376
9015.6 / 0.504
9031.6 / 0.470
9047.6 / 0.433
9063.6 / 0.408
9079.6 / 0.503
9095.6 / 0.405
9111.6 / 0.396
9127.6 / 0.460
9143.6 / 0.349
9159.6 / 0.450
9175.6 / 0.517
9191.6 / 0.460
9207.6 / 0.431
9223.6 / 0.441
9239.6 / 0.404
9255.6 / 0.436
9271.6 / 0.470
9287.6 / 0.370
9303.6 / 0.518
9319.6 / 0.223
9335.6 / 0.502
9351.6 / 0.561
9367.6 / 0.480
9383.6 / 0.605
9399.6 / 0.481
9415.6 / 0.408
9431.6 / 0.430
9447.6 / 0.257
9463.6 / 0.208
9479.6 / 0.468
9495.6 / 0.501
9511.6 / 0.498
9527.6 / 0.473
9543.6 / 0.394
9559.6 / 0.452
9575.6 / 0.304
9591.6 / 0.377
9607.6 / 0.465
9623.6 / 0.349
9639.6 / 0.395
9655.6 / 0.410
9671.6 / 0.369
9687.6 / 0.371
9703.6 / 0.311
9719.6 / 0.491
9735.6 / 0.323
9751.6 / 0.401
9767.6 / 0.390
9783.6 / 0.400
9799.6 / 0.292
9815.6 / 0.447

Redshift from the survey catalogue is 0.11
